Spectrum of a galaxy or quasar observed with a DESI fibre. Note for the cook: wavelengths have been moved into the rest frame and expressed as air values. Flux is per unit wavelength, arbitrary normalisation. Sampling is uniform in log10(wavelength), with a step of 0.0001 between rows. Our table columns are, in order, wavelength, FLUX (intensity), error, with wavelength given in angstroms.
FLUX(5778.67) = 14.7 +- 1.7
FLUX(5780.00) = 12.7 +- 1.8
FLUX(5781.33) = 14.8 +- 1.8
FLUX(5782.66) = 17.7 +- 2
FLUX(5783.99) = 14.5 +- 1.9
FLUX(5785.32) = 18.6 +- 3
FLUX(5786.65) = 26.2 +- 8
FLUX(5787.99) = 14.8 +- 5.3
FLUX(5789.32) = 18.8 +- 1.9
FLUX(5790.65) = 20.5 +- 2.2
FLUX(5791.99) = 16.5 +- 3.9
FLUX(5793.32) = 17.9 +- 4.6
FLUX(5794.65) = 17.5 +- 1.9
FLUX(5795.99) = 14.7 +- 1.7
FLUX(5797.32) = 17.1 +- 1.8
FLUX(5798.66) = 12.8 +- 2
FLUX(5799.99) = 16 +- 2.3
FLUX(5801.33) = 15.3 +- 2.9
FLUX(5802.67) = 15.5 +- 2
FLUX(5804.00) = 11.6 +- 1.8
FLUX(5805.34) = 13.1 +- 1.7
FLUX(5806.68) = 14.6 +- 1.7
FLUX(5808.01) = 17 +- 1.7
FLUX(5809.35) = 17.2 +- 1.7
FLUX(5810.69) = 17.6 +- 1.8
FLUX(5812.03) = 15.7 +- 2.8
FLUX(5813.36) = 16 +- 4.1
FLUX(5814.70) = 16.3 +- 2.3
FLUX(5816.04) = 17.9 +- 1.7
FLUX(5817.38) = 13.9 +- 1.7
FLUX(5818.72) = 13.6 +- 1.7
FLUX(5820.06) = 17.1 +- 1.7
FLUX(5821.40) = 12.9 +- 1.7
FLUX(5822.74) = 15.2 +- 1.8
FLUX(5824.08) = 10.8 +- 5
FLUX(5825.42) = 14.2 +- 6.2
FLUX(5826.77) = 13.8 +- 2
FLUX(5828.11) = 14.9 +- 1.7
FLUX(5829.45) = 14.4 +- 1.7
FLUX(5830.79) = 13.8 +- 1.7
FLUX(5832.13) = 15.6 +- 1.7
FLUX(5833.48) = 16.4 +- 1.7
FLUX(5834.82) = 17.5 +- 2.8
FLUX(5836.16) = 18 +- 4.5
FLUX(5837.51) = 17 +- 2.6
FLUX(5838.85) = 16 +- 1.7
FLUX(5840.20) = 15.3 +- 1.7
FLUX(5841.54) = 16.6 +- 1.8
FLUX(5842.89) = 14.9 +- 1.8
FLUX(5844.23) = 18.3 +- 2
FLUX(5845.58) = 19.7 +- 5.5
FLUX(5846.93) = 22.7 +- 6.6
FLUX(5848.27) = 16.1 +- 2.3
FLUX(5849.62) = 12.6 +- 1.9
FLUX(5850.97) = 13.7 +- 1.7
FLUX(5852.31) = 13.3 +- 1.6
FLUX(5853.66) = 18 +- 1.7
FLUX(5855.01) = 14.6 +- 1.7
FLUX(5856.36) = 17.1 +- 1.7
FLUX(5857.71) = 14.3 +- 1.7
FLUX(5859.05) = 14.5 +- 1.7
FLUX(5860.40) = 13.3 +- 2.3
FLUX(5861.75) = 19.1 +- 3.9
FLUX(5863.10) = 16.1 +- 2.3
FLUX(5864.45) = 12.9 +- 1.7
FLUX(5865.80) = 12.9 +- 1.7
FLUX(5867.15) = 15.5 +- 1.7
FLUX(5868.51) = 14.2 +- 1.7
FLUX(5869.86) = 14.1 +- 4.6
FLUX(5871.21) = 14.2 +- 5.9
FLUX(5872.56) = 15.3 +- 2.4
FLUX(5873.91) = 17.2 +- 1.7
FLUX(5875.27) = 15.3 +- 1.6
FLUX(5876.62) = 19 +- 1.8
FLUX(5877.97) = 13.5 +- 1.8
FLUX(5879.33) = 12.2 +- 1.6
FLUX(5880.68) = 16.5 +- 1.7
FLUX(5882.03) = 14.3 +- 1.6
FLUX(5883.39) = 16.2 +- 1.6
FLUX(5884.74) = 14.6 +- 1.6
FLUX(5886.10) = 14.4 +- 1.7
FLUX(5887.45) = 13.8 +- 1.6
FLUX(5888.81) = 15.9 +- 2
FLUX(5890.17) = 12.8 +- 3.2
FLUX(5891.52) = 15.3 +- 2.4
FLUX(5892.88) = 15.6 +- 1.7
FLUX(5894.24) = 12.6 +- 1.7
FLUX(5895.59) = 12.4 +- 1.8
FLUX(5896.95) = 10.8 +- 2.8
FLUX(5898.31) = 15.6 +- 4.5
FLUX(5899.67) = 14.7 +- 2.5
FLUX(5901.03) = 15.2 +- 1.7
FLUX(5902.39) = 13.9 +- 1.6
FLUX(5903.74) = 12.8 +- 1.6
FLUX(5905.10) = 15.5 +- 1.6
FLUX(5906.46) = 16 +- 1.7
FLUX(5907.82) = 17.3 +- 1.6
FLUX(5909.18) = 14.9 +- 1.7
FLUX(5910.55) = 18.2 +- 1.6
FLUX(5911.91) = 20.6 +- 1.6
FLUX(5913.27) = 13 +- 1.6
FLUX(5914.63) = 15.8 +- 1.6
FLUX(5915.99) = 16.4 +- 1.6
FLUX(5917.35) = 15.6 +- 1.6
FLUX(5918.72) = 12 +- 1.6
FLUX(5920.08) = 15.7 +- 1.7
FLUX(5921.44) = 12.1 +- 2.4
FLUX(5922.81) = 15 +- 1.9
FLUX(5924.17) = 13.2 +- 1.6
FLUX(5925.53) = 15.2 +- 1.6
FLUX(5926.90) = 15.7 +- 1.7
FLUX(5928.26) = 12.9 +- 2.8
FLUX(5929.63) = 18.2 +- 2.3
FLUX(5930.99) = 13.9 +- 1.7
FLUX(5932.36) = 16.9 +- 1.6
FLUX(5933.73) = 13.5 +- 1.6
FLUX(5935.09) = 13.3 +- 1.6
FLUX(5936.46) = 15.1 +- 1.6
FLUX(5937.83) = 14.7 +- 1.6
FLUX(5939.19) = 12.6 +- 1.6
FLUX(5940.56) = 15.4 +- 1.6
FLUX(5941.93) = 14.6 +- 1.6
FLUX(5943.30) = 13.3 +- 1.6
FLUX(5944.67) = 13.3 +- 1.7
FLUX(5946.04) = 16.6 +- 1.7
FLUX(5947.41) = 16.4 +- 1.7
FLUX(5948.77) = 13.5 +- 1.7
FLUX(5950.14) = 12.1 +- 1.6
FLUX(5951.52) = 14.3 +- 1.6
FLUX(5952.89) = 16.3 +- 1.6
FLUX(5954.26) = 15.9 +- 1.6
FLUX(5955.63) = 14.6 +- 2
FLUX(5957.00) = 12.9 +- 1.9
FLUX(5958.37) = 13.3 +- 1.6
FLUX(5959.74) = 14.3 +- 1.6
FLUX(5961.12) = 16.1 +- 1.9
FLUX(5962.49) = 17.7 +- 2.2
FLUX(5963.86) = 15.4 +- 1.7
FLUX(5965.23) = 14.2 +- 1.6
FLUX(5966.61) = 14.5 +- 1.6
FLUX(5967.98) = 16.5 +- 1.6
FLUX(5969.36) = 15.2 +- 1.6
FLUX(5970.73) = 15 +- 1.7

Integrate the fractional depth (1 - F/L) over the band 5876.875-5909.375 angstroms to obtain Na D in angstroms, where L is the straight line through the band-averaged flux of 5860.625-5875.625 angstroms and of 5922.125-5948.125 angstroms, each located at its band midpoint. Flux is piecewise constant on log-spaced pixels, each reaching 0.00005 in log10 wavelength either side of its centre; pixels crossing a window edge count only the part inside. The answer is 1.0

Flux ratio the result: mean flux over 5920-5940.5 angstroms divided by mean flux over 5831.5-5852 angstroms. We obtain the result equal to 0.9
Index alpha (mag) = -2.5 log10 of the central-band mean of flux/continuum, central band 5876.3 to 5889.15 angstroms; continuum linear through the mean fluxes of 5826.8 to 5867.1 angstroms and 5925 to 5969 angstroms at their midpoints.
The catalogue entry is 0.04 mag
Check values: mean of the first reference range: 15.8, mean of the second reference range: 14.8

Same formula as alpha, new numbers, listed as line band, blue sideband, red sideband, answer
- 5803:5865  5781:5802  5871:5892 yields 0.040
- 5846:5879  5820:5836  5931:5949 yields -0.052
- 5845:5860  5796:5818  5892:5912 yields -0.055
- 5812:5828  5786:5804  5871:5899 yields 0.111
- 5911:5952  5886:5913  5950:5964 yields 0.013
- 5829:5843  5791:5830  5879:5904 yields -0.076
